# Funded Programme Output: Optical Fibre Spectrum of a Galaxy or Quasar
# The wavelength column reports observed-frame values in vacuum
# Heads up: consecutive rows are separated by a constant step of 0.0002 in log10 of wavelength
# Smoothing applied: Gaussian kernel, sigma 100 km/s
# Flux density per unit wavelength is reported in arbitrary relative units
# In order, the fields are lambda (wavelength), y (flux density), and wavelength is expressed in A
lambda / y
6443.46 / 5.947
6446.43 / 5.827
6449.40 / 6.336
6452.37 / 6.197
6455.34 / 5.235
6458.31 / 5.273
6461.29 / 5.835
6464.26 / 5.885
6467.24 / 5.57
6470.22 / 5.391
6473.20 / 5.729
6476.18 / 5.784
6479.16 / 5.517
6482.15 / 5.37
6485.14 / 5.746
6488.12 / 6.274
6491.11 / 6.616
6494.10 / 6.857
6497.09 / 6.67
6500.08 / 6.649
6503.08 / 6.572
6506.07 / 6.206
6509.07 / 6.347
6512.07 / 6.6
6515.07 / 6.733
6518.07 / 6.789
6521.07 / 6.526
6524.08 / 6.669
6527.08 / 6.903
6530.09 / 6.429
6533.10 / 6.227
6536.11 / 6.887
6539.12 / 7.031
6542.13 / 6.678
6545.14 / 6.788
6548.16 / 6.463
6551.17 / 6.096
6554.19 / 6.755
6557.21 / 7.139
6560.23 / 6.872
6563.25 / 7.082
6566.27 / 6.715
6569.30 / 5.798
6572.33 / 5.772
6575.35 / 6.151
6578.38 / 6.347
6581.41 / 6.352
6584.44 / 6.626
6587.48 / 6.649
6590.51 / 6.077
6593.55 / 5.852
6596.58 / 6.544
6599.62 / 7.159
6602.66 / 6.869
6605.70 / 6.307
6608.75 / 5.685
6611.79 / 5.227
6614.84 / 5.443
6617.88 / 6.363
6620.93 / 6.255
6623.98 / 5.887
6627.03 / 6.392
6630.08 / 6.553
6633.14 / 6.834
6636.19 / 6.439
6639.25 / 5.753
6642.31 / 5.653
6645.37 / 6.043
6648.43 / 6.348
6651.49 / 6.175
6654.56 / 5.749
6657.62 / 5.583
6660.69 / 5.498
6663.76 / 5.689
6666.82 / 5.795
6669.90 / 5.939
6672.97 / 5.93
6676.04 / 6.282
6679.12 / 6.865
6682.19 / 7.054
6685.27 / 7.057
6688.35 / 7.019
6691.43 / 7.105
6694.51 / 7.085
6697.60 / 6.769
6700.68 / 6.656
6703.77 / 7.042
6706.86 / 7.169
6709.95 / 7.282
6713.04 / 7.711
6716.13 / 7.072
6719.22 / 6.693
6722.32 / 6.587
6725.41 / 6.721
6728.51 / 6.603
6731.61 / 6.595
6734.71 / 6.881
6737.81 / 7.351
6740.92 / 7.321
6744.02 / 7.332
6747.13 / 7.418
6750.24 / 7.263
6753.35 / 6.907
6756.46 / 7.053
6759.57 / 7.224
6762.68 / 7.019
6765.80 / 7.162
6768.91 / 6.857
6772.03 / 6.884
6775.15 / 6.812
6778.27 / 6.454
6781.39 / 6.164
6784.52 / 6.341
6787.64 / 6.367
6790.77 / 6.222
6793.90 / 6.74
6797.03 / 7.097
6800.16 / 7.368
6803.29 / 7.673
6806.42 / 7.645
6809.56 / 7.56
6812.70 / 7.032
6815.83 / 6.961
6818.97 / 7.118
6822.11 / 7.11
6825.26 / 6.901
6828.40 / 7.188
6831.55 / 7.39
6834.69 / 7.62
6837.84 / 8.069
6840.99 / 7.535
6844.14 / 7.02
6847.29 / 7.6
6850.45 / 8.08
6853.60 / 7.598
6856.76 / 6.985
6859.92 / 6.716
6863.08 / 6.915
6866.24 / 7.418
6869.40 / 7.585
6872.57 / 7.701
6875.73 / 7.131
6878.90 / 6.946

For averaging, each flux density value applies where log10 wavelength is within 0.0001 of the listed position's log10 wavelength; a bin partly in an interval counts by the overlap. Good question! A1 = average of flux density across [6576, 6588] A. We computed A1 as 6.45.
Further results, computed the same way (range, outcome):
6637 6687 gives 6.1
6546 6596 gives 6.43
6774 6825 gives 6.92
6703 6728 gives 7.02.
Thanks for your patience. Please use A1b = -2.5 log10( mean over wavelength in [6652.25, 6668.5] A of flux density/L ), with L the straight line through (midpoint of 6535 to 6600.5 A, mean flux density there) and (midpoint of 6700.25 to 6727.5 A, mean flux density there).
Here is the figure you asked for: 0.20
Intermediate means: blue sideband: 6.53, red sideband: 7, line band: 5.69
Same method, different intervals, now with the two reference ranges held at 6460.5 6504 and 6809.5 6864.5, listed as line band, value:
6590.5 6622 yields 0.05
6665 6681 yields 0.09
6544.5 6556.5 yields -0.05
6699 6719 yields -0.04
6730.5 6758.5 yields -0.03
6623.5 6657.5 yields 0.08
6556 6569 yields -0.09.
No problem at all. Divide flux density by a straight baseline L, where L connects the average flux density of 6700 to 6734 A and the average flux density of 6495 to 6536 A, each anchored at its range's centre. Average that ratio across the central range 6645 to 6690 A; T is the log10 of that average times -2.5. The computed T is 0.11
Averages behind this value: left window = 6.58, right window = 6.93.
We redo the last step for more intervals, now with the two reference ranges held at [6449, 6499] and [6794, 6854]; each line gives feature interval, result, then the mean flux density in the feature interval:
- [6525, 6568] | -0.09 mag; 6.71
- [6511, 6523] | -0.10 mag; 6.66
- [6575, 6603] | -0.01 mag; 6.46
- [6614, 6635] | 0.04 mag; 6.28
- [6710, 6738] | 0.01 mag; 6.91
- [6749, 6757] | 0.00 mag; 7.07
